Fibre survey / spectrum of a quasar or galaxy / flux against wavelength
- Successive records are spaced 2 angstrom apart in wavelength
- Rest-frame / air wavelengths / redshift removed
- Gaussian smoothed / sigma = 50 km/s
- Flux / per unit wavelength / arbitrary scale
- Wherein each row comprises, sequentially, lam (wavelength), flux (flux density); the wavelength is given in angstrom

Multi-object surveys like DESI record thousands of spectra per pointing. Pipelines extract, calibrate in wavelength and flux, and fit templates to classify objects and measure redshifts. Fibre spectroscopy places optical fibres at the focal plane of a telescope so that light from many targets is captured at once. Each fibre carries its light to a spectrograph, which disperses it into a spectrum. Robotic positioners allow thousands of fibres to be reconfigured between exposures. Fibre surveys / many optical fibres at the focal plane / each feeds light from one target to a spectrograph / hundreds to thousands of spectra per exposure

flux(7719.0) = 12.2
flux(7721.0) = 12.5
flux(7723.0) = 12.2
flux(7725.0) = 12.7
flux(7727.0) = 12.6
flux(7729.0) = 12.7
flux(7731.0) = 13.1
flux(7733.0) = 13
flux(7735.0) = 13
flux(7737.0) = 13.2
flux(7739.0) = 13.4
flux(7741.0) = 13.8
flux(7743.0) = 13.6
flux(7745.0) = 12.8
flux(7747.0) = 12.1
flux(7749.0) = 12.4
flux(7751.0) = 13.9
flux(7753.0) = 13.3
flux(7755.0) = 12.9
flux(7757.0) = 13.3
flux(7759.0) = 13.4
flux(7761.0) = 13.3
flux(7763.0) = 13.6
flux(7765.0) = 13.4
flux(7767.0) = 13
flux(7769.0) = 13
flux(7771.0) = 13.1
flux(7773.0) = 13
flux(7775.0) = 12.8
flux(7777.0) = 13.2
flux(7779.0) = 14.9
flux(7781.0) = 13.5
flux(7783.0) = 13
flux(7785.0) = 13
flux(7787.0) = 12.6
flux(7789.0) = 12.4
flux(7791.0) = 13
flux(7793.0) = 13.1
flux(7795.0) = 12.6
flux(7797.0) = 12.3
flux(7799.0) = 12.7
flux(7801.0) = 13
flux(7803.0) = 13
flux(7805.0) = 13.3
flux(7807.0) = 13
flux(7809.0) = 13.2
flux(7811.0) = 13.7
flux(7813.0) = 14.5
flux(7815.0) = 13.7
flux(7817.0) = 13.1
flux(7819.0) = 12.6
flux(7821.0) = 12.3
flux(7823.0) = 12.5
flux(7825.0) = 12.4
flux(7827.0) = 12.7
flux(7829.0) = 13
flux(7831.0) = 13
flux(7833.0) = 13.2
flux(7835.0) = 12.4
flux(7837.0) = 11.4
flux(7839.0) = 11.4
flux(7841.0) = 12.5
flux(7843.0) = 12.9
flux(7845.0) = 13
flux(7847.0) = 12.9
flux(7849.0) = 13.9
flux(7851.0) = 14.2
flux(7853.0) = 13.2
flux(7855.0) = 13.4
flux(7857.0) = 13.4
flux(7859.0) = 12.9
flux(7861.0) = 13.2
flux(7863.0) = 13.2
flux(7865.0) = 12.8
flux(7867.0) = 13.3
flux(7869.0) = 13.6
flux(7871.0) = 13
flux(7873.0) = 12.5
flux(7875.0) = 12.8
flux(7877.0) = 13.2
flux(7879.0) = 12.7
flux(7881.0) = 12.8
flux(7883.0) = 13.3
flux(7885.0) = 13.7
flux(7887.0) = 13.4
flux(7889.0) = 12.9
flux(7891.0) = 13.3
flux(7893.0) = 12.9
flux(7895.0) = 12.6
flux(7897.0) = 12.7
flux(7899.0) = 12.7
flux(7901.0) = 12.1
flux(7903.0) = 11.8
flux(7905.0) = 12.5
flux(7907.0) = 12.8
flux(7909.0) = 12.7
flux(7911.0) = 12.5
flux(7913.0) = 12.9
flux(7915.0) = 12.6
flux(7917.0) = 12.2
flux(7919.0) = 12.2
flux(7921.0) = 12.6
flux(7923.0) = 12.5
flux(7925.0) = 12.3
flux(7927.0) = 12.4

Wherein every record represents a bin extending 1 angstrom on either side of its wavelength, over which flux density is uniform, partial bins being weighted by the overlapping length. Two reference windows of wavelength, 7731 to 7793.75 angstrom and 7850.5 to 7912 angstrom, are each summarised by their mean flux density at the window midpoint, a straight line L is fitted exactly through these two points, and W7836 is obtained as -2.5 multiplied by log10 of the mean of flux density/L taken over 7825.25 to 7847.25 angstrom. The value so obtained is 0.04 mag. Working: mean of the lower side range 13.2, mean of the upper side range 13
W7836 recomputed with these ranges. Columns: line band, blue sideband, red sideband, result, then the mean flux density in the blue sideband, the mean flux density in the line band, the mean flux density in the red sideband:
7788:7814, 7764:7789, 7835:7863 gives 0.00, 13.2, 13.1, 12.9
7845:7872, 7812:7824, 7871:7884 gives -0.03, 13.1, 13.3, 12.9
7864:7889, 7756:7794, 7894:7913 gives -0.04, 13.2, 13.1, 12.5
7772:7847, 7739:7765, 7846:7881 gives 0.02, 13.2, 12.9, 13.2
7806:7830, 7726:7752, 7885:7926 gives -0.02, 13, 13.1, 12.6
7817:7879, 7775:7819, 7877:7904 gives 0.01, 13.2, 12.9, 12.9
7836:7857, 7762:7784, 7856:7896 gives 0.02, 13.3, 12.9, 13.1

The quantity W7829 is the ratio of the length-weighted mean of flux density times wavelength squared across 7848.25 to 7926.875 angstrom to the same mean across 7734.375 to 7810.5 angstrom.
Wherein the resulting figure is 1.01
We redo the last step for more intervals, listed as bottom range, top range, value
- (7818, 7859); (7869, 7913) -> 1.01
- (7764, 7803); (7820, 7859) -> 1.00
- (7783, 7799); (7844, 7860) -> 1.07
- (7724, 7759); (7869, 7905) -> 1.02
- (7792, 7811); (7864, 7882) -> 1.02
